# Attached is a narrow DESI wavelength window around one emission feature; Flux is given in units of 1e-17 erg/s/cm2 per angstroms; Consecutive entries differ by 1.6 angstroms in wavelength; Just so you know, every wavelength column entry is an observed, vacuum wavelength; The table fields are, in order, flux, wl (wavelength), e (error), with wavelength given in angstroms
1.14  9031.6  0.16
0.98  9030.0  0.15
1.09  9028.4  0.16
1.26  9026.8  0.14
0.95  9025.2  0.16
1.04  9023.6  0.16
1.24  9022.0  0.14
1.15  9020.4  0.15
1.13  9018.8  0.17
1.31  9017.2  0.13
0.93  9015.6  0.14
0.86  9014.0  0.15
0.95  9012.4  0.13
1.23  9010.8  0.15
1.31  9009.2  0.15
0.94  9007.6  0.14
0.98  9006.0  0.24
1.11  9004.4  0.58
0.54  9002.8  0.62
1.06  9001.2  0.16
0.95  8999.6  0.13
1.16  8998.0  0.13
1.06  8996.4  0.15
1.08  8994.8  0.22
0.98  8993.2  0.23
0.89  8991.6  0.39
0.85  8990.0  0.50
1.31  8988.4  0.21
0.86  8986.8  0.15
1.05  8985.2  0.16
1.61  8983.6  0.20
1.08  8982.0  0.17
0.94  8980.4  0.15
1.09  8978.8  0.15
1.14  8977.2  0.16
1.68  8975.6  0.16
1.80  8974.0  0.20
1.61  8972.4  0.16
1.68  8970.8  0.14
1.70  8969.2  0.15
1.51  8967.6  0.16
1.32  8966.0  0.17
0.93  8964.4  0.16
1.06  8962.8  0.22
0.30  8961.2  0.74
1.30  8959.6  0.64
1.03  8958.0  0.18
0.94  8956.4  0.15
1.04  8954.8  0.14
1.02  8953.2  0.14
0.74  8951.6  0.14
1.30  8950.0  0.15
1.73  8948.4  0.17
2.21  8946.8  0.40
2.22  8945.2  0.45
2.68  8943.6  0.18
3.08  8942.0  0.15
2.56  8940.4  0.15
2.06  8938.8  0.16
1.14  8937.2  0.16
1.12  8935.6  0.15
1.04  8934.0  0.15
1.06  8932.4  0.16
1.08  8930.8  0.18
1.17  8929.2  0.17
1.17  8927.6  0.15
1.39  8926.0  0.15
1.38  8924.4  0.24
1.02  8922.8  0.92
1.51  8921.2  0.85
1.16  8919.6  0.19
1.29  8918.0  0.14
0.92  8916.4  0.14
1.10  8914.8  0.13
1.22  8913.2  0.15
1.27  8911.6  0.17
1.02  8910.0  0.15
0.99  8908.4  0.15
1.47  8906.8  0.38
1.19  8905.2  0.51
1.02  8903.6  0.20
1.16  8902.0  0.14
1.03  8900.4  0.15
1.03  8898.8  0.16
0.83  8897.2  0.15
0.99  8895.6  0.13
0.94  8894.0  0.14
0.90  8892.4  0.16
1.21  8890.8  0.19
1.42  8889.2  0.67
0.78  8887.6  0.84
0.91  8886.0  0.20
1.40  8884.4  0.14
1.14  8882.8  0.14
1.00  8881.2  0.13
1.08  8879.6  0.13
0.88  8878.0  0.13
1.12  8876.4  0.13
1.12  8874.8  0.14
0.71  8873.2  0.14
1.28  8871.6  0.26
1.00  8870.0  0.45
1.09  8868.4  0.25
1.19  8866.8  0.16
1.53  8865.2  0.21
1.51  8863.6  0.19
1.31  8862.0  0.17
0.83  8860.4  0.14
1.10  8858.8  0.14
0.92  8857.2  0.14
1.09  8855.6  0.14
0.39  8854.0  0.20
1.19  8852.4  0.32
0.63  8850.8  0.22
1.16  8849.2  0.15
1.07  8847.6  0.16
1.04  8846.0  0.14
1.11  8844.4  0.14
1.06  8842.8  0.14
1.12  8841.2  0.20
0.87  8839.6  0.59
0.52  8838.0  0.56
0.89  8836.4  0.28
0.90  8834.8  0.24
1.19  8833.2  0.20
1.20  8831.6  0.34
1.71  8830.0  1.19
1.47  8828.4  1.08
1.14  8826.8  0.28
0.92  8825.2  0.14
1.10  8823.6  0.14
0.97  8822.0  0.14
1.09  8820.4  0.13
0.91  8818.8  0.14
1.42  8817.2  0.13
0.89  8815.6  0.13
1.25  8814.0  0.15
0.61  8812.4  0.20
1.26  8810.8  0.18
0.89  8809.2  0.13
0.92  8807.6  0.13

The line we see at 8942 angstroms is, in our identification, H-alpha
